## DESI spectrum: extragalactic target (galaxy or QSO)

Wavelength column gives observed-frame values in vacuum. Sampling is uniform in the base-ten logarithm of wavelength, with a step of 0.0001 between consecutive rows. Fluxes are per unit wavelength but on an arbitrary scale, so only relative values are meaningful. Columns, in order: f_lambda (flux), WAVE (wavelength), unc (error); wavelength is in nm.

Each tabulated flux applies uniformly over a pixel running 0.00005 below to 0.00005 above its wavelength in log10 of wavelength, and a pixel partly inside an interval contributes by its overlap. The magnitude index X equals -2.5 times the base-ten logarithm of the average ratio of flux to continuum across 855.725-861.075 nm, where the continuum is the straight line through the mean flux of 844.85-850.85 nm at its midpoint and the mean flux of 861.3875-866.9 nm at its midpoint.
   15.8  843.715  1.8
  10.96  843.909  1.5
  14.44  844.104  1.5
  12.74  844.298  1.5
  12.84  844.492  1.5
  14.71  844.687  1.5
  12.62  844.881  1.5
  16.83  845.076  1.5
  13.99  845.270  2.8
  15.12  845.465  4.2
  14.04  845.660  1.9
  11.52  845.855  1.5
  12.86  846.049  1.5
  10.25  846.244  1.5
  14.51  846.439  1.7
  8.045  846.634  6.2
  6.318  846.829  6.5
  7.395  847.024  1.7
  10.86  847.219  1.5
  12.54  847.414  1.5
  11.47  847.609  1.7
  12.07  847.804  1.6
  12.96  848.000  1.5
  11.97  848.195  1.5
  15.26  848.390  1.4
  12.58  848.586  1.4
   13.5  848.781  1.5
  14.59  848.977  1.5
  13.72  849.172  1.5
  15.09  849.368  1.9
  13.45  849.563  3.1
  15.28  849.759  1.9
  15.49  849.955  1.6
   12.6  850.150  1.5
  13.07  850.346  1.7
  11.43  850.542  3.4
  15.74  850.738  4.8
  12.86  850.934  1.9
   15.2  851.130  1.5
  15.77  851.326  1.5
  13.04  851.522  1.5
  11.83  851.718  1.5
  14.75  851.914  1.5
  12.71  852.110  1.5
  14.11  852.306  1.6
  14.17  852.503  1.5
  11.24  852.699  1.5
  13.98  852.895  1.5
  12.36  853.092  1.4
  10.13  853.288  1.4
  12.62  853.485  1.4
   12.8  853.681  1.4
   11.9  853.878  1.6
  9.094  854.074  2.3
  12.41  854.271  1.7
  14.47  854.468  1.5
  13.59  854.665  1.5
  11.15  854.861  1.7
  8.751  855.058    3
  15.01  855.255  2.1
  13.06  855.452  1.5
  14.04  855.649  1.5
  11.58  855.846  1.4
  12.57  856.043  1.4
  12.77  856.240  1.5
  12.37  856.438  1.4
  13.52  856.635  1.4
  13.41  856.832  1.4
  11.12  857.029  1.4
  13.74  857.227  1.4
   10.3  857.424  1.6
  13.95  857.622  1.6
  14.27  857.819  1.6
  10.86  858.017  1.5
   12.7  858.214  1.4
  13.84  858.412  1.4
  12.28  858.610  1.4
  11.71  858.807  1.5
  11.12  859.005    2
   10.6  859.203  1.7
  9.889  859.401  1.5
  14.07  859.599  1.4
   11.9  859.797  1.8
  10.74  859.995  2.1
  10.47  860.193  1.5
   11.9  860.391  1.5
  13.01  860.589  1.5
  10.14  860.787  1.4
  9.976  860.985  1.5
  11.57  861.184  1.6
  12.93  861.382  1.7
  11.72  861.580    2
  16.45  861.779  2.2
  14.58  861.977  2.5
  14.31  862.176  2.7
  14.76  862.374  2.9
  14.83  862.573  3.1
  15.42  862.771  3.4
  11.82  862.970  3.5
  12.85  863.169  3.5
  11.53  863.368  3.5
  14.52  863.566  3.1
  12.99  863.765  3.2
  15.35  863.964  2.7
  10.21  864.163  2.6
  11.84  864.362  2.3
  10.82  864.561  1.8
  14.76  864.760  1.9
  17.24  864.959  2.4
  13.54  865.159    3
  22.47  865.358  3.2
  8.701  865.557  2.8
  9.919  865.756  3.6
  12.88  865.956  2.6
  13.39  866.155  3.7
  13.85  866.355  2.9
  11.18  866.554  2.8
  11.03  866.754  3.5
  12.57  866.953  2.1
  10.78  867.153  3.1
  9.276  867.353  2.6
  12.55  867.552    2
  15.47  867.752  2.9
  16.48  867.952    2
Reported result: 0.100 mag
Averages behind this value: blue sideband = 12.8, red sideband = 13.4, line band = 12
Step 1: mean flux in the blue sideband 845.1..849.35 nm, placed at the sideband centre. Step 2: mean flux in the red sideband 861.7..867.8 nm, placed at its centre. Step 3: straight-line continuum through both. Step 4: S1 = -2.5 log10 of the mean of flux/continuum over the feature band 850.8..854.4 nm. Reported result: -0.02 mag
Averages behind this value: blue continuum 12.3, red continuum 13.3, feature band 12.9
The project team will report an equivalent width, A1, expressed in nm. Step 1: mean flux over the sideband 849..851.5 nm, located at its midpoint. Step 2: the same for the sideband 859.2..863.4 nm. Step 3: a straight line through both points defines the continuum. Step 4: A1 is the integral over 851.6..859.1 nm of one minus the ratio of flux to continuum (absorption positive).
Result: 0.487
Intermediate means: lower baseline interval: 14.1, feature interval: 12.5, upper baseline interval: 12.6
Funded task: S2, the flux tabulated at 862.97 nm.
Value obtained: 11.82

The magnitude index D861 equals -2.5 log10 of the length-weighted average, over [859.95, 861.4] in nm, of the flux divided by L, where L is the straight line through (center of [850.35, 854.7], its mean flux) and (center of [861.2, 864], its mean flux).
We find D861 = 0.20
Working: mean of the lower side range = 13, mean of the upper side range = 13.8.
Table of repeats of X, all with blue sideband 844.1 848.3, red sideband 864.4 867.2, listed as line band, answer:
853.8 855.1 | 0.08 mag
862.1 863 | -0.12 mag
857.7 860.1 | 0.07 mag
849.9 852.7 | -0.10 mag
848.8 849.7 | -0.15 mag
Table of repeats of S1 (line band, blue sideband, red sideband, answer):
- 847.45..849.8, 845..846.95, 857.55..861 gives -0.11 mag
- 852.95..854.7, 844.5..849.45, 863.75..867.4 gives 0.05 mag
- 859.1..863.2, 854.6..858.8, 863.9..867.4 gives 0.01 mag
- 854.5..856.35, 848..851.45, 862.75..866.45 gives 0.09 mag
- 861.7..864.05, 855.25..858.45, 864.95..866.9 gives -0.08 mag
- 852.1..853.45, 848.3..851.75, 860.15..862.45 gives 0.08 mag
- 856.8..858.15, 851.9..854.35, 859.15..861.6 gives -0.06 mag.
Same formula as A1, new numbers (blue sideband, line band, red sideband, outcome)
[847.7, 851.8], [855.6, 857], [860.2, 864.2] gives 0.061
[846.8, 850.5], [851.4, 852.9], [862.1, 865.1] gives -0.034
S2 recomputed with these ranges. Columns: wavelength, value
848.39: 15.26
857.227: 13.74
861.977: 14.58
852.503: 14.17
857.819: 14.27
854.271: 12.41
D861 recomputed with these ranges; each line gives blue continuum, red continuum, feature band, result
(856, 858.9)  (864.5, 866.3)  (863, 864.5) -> 0.07 mag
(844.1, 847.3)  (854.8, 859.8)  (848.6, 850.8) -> -0.14 mag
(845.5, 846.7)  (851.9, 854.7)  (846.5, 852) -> -0.04 mag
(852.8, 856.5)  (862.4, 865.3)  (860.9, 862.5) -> 0.00 mag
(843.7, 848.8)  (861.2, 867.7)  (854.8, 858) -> 0.02 mag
